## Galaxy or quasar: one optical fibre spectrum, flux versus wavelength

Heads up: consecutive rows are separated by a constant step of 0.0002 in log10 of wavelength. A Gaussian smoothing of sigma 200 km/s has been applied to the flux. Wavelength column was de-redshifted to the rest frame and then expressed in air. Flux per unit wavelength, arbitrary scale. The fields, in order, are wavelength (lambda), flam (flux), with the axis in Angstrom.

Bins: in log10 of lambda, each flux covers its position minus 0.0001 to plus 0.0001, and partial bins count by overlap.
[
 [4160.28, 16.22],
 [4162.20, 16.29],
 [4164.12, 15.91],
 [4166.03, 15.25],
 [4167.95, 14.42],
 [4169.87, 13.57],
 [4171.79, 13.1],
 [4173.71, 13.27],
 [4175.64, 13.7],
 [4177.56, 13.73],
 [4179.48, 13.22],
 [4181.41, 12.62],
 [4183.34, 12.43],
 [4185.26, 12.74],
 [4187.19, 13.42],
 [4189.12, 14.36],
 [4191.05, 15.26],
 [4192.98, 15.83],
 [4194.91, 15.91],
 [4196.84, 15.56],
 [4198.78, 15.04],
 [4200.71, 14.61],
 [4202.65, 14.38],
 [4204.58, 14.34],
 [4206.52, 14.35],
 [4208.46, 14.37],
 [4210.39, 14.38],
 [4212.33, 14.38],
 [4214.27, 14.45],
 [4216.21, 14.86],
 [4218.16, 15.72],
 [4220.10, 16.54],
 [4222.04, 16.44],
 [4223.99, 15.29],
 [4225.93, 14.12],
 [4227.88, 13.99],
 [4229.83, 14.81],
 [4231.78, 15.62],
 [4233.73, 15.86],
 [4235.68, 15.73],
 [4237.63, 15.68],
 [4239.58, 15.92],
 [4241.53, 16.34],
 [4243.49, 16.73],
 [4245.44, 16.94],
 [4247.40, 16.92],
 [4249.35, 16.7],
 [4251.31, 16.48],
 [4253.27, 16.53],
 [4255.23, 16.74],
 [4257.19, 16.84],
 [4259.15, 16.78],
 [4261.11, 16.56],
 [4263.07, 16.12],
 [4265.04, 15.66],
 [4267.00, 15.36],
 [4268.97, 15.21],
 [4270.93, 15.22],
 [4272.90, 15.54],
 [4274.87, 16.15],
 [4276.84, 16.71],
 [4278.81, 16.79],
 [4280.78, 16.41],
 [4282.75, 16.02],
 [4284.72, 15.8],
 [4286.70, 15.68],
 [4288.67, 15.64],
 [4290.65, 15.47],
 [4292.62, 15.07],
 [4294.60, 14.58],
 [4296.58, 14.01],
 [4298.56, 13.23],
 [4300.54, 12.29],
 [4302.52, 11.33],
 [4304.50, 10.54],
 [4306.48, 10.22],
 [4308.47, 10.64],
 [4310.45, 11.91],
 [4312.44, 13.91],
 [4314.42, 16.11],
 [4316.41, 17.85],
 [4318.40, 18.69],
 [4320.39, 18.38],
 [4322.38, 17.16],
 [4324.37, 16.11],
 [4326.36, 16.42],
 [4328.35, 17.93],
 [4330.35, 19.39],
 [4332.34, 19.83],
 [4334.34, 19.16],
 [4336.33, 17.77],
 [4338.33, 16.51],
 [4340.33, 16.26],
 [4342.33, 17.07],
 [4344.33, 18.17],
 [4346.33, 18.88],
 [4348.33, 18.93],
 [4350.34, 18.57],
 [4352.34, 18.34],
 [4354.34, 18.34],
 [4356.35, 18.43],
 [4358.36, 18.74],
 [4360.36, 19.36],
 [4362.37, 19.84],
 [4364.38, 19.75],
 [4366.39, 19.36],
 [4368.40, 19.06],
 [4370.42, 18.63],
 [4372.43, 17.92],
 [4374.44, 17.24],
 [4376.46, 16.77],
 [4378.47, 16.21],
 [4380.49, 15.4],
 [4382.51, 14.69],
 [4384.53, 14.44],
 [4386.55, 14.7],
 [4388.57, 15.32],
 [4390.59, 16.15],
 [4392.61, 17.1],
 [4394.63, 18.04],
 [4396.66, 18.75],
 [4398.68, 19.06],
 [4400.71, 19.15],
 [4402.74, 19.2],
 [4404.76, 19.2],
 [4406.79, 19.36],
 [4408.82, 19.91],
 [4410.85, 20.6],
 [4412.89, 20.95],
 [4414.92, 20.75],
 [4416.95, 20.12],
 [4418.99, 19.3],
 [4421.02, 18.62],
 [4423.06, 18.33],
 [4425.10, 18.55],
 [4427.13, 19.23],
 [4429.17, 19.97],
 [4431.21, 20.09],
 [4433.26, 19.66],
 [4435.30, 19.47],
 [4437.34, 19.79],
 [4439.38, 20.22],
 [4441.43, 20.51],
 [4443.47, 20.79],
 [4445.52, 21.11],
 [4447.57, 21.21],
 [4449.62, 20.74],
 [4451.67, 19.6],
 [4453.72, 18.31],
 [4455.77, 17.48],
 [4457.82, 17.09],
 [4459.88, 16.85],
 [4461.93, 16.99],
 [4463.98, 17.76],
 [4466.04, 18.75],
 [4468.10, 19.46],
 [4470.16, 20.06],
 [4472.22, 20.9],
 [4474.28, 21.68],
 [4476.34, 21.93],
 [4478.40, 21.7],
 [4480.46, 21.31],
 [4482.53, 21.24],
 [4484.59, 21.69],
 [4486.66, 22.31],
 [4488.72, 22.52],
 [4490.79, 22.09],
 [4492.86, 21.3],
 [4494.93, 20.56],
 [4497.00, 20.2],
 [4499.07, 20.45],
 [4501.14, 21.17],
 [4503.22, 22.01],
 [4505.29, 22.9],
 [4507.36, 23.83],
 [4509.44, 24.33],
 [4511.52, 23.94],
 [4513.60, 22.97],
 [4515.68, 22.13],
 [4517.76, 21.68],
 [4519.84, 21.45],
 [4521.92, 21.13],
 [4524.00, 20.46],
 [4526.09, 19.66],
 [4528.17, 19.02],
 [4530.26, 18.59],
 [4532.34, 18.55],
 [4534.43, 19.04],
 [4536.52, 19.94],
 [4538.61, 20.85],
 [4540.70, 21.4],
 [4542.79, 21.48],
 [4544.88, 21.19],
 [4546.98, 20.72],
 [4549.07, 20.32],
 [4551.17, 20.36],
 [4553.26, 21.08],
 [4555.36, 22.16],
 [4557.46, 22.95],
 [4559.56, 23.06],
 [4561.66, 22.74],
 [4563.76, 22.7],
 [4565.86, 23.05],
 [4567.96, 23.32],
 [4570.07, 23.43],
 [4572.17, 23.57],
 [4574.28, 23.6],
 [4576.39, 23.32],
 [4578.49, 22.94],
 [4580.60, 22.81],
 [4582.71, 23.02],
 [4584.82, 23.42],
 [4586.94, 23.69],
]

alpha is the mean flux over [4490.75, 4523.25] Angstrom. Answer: 22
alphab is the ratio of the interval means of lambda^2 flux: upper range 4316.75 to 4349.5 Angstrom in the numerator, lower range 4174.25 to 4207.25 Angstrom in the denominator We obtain 1.3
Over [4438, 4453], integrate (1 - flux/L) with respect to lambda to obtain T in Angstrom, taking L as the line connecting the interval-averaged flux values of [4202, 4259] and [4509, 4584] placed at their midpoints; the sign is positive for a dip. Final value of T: -0.6 Angstrom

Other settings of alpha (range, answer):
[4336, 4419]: 18.1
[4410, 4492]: 20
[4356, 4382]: 18.1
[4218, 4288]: 16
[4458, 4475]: 18.9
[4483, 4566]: 21.4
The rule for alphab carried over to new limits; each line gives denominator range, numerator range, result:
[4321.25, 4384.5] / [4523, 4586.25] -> 1.33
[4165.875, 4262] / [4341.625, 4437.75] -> 1.33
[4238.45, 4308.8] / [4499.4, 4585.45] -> 1.62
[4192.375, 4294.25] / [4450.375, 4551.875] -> 1.48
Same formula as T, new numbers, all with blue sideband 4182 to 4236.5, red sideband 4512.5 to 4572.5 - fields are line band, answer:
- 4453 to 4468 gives 1.5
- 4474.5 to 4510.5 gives -2.7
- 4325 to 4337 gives -0.8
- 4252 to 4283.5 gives -0.5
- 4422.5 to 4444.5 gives -0.6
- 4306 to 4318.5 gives 2.1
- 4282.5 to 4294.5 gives 0.6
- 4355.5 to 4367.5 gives -1.0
